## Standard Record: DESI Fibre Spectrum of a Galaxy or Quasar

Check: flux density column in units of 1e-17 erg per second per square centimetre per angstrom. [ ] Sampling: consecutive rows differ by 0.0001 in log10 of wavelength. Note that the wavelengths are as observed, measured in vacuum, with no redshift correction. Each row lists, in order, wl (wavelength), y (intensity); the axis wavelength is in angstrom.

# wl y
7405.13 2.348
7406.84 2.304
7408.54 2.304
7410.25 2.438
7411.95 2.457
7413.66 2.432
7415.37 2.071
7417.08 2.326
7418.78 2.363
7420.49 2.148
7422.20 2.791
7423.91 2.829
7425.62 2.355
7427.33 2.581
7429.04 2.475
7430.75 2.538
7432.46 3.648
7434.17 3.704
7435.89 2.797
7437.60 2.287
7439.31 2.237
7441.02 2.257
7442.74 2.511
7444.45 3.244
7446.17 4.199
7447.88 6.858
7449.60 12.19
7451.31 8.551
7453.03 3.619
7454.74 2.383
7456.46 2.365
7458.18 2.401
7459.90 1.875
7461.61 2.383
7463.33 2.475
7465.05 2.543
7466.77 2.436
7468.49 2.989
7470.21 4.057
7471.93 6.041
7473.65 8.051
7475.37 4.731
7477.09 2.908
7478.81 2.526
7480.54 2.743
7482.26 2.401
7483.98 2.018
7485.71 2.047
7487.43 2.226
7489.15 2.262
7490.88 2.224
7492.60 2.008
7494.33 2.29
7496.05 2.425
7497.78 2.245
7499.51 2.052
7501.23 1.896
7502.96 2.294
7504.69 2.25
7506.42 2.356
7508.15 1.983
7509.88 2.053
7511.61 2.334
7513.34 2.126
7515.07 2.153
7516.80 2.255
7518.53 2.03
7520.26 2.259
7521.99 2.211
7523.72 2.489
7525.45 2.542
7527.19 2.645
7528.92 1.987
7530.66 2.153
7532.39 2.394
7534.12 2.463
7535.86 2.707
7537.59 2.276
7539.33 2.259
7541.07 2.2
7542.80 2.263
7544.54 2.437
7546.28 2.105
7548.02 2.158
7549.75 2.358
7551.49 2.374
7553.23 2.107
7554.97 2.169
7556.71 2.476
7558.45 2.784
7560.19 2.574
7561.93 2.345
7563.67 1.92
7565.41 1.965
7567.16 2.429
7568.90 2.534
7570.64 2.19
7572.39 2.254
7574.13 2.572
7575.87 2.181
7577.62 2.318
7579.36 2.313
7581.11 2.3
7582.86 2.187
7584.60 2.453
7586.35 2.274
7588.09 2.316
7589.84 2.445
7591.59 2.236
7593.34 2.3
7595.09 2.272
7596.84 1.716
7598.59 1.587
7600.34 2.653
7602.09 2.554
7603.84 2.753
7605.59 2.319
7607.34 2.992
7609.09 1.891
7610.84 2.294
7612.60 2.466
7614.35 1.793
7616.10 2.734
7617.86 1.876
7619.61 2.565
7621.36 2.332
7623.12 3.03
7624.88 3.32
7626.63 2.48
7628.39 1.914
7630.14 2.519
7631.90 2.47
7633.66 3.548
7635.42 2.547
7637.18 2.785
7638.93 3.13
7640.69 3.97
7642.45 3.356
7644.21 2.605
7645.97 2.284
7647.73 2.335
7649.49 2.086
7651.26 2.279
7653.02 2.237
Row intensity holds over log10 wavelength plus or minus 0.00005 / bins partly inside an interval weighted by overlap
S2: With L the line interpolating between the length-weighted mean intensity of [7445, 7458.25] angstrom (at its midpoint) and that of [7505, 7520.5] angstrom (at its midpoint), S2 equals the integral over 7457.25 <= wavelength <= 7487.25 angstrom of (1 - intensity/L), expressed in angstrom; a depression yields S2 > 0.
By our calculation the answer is 7.7 angstrom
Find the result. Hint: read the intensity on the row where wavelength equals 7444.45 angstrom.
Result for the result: 3.244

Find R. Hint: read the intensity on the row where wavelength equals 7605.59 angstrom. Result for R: 2.319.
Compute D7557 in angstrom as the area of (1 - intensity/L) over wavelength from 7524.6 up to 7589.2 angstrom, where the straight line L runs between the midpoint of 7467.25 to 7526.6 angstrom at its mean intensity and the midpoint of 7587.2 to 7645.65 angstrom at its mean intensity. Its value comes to 7.1 angstrom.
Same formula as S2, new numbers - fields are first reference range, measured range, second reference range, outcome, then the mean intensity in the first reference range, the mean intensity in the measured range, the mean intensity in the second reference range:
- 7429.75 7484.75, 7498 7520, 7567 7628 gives 7.17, 3.69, 2.15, 2.37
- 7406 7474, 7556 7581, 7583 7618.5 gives 1.60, 3.33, 2.34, 2.3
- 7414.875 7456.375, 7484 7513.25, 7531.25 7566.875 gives 6.93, 3.53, 2.18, 2.32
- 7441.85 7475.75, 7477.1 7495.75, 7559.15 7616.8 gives 7.52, 4.29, 2.31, 2.31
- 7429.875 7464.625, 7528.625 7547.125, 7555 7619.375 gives 3.30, 3.71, 2.3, 2.31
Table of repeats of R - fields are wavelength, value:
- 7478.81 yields 2.526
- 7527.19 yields 2.645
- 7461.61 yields 2.383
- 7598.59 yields 1.587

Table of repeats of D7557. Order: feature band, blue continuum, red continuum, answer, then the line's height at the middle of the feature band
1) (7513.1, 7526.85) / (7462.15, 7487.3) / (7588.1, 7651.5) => 3.66 angstrom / 3.11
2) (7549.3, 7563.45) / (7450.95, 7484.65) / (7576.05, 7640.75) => 2.16 angstrom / 2.81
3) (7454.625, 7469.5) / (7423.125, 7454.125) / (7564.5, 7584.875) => 4.89 angstrom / 3.65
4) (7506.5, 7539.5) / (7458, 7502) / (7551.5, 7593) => 4.11 angstrom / 2.61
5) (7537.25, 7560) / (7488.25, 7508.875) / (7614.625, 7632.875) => 0.04 angstrom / 2.32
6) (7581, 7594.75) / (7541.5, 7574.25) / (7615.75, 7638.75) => 0.78 angstrom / 2.45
